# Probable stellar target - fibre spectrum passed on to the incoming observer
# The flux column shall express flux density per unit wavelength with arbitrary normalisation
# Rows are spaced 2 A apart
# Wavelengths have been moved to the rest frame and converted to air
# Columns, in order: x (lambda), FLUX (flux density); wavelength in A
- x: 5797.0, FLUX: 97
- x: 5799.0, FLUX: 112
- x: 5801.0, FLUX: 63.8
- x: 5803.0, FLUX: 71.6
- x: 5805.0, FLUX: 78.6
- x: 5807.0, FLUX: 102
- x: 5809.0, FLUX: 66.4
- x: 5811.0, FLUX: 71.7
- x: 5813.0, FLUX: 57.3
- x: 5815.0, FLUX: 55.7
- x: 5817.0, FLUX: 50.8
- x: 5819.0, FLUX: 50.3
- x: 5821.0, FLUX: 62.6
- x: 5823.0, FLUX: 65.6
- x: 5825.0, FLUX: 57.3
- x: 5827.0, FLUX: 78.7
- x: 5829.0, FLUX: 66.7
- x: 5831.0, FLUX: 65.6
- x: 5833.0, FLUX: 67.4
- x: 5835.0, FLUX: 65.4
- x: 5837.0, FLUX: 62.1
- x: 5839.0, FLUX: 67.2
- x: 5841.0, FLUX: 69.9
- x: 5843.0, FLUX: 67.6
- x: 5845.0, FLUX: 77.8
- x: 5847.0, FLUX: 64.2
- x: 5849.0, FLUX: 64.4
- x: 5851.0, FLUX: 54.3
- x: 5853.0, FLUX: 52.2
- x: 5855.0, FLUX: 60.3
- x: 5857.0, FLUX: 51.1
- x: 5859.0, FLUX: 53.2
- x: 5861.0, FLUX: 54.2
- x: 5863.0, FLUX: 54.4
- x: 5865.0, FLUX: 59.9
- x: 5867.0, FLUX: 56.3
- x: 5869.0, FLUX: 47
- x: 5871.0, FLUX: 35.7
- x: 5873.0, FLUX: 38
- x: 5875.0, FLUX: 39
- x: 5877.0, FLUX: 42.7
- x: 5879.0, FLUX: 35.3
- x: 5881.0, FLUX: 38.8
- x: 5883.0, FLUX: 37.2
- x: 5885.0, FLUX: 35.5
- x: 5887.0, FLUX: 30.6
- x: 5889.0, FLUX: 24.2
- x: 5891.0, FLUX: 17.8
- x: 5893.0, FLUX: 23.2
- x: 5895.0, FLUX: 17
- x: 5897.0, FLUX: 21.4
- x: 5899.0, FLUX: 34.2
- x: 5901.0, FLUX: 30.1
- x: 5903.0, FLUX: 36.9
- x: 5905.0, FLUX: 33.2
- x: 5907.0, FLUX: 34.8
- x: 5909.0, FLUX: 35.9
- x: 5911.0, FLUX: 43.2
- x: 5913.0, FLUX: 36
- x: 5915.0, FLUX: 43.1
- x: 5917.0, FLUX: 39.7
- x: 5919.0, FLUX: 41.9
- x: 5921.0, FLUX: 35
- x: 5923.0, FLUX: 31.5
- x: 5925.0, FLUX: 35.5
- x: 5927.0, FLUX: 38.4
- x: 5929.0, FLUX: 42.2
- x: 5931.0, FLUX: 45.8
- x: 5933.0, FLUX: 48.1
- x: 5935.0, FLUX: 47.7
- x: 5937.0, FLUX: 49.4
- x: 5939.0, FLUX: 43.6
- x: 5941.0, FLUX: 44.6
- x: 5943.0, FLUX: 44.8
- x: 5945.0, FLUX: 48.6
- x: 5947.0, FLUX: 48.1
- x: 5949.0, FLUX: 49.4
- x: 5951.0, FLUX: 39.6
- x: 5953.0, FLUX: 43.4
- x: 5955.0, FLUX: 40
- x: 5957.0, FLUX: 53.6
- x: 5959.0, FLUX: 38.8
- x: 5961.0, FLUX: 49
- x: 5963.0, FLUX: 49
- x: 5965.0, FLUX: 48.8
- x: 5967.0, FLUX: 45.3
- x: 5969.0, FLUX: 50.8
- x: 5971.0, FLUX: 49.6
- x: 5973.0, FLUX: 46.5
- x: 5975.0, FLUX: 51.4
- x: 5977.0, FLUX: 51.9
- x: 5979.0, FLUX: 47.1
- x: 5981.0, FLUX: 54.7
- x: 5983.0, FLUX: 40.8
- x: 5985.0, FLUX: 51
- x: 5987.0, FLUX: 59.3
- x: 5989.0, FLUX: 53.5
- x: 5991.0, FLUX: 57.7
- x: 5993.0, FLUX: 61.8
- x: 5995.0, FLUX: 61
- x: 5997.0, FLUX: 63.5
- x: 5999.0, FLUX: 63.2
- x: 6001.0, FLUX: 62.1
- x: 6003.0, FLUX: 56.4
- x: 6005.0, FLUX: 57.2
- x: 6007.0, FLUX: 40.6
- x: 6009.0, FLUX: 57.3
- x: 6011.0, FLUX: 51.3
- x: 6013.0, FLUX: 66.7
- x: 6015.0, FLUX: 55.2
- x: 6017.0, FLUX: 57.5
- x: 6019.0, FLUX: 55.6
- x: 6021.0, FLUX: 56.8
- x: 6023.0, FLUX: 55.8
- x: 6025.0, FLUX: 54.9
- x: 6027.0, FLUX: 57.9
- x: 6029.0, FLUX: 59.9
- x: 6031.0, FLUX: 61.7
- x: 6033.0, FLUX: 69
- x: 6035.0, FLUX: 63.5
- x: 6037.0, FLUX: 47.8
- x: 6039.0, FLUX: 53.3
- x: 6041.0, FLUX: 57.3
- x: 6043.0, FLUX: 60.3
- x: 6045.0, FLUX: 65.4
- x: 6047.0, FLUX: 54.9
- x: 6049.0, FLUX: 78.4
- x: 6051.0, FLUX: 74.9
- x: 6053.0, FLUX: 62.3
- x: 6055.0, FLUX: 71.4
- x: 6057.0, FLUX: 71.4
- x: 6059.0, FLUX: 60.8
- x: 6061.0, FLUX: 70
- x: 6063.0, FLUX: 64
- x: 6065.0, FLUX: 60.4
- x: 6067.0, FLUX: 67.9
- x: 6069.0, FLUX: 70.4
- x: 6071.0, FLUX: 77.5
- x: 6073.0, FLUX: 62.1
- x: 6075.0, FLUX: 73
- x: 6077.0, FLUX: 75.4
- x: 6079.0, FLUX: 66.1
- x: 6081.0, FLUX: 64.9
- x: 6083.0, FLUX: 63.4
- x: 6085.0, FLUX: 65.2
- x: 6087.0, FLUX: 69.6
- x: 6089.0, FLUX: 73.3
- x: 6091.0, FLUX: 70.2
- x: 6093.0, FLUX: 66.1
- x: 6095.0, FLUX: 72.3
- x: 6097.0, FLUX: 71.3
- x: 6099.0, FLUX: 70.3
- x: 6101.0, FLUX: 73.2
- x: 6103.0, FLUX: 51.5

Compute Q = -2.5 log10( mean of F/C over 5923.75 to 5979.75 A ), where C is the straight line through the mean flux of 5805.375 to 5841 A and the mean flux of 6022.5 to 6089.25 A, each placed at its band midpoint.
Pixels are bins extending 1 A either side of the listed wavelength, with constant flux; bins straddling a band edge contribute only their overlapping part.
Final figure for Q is 0.38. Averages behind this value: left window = 65.8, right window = 64.8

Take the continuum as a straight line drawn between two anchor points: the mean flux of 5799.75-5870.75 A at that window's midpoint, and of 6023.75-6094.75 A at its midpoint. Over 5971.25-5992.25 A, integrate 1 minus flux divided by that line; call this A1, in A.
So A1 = 4.3 A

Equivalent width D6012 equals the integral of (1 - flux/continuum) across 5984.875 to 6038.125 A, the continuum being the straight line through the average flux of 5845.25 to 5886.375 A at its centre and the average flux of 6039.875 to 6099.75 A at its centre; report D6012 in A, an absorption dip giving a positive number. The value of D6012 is 3.84 A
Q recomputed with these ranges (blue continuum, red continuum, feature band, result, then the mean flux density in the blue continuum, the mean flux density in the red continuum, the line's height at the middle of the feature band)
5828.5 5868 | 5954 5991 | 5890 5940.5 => 0.44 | 61.6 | 49.2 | 54.9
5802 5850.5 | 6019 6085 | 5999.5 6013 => 0.17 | 66.8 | 64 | 64.6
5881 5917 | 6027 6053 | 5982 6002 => -0.11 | 31.9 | 62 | 51.8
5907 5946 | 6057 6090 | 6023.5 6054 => 0.01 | 41.7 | 67.9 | 61.7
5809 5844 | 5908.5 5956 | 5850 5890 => 0.22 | 63.7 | 42.4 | 54.9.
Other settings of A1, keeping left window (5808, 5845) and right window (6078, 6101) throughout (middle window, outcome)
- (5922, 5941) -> 6.7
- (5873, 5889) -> 7.1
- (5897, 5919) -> 9.8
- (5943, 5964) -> 6.5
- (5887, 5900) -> 8.3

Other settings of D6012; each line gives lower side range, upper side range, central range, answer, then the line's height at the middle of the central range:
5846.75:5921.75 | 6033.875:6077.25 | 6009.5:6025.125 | 0.79 A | 59.9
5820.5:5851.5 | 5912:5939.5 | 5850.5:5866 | 1.31 A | 60.1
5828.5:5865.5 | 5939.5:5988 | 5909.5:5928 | 5.23 A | 53.2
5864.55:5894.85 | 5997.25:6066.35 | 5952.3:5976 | 1.23 A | 49.8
